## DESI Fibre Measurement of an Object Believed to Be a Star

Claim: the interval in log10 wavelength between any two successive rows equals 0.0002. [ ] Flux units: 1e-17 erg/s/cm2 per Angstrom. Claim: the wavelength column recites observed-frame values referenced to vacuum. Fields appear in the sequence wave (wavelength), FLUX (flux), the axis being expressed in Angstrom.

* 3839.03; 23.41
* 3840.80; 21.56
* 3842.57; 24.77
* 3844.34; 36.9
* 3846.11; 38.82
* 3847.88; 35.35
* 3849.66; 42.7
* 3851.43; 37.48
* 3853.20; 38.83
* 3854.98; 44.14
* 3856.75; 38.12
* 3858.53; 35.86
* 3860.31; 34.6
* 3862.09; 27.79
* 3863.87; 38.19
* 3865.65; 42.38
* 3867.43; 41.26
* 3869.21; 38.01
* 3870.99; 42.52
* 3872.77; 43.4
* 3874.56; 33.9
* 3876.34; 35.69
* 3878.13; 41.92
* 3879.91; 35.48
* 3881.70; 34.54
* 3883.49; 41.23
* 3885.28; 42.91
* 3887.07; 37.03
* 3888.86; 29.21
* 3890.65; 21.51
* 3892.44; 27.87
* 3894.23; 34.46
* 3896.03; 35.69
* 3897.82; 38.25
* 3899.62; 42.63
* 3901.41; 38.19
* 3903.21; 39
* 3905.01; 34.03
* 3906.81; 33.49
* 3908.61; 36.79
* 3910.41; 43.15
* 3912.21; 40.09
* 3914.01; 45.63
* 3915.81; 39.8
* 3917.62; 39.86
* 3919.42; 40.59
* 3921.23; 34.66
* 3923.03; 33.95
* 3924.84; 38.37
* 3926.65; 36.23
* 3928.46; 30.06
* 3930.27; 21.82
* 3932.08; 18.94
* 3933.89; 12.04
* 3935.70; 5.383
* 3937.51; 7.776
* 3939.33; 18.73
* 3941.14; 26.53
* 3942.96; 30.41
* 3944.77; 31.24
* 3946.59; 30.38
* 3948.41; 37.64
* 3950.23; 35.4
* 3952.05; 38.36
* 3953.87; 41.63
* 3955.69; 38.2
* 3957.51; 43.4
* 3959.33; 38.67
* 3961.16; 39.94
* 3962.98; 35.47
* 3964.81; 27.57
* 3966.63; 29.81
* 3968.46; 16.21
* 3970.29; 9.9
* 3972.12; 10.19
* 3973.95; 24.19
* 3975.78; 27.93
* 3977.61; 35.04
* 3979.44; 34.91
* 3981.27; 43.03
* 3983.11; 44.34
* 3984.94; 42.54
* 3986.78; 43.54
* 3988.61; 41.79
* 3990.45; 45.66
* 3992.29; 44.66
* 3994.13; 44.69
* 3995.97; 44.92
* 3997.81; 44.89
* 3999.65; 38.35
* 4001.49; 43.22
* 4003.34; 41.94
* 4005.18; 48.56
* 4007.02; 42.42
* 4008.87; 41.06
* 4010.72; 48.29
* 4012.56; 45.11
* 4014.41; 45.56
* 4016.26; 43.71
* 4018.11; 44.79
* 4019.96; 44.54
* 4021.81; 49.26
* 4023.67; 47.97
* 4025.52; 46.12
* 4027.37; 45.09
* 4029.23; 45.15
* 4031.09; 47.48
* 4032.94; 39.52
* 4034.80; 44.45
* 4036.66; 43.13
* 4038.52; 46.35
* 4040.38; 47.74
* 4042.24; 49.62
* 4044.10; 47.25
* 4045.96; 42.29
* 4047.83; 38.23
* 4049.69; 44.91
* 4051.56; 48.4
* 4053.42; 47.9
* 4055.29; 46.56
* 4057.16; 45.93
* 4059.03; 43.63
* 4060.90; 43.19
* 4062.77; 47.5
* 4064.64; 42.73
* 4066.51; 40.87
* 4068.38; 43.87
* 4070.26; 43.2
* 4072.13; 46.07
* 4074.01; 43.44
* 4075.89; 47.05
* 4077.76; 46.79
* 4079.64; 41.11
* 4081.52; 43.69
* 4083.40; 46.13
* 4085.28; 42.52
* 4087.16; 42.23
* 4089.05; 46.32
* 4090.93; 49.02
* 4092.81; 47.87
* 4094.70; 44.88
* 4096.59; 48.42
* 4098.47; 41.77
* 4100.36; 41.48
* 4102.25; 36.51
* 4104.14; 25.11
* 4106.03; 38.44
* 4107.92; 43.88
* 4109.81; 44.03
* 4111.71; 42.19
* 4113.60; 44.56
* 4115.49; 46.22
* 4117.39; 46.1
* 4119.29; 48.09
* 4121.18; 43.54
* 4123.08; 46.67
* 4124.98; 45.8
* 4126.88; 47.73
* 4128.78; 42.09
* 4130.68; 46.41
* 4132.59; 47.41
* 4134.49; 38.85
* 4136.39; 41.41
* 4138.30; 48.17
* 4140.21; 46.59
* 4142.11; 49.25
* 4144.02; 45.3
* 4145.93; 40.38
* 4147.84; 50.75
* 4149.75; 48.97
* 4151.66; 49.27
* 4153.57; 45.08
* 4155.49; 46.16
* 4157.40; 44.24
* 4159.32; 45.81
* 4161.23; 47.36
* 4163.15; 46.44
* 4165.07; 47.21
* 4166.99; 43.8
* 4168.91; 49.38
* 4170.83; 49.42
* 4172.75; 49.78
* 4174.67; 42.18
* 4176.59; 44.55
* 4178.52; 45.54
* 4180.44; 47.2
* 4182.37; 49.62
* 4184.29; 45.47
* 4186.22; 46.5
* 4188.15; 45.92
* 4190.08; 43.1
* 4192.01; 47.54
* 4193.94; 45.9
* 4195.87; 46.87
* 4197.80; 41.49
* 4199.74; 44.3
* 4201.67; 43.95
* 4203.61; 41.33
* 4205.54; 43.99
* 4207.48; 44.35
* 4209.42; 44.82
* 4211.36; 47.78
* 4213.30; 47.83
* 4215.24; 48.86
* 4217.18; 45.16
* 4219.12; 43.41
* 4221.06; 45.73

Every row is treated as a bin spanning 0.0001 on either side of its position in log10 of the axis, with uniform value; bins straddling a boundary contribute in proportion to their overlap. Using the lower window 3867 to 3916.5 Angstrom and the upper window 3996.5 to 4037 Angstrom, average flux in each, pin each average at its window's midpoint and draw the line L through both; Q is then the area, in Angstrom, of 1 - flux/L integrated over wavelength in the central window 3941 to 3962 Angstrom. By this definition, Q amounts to 2.3 Angstrom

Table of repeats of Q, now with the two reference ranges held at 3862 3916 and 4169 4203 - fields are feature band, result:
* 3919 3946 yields 9.12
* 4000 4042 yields -3.95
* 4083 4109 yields 0.54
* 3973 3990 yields 1.02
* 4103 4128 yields 0.39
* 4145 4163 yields -0.59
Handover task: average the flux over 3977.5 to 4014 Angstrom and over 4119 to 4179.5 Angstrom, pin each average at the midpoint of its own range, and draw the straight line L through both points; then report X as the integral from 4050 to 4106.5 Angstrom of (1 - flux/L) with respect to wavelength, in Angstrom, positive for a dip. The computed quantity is 1.1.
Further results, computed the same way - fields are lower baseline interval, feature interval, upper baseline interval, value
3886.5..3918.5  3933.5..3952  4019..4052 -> 6.94 Angstrom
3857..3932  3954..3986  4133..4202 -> 5.69 Angstrom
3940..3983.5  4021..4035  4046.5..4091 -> -2.11 Angstrom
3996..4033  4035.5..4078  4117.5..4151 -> 0.09 Angstrom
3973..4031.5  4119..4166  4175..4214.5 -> -1.33 Angstrom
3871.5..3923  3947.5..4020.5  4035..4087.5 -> 5.27 Angstrom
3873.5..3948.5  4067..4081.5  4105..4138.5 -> -0.89 Angstrom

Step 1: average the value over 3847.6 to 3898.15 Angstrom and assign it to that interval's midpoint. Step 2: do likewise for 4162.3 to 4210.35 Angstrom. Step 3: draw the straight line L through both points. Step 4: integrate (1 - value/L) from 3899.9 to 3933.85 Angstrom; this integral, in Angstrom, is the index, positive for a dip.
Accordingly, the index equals 2.5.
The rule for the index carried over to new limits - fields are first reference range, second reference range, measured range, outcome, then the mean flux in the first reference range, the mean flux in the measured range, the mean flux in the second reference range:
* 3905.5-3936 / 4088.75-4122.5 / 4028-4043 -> -2.30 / 32.9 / 45.4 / 43.2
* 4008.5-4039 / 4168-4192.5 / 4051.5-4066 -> 0.03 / 45.2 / 45.4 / 46.6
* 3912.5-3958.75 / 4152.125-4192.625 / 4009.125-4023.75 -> -3.78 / 31.3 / 45.8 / 46.3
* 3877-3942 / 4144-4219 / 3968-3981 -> 4.37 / 32.7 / 23.9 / 46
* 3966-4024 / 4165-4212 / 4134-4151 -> -0.64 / 39.1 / 45.8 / 45.6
